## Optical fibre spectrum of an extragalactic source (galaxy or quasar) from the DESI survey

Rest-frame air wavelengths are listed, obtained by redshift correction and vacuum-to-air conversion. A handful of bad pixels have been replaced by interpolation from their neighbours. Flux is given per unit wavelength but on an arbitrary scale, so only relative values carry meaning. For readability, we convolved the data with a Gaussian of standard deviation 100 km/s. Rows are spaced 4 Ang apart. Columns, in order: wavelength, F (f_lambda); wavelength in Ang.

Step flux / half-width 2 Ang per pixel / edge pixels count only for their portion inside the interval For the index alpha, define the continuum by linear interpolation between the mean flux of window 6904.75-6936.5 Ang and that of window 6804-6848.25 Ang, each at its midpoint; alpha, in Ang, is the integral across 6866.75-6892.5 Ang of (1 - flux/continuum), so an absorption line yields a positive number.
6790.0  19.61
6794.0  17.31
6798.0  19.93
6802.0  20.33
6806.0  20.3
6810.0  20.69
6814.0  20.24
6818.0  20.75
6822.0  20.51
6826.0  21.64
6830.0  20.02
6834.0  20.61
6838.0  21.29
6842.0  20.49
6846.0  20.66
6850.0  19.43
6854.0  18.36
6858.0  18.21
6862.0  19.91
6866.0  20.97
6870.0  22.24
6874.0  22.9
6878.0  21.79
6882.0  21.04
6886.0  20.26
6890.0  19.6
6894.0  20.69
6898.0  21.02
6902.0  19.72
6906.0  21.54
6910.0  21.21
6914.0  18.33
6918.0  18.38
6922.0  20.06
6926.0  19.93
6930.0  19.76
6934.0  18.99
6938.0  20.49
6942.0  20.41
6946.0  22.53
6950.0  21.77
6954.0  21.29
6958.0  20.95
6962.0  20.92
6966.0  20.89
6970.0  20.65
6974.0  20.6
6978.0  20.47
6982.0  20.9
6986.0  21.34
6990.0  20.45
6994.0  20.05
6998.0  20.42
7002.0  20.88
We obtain -1.5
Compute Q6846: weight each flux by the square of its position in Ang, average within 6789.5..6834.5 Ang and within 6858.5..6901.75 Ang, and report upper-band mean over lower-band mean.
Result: 1.1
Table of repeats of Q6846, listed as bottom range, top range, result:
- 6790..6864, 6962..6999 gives 1.08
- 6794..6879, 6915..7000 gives 1.04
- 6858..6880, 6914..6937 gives 0.93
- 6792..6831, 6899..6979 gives 1.05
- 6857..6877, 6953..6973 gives 1.02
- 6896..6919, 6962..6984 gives 1.05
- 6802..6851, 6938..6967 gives 1.07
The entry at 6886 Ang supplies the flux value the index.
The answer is 20.26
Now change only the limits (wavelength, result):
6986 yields 21.34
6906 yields 21.54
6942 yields 20.41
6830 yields 20.02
